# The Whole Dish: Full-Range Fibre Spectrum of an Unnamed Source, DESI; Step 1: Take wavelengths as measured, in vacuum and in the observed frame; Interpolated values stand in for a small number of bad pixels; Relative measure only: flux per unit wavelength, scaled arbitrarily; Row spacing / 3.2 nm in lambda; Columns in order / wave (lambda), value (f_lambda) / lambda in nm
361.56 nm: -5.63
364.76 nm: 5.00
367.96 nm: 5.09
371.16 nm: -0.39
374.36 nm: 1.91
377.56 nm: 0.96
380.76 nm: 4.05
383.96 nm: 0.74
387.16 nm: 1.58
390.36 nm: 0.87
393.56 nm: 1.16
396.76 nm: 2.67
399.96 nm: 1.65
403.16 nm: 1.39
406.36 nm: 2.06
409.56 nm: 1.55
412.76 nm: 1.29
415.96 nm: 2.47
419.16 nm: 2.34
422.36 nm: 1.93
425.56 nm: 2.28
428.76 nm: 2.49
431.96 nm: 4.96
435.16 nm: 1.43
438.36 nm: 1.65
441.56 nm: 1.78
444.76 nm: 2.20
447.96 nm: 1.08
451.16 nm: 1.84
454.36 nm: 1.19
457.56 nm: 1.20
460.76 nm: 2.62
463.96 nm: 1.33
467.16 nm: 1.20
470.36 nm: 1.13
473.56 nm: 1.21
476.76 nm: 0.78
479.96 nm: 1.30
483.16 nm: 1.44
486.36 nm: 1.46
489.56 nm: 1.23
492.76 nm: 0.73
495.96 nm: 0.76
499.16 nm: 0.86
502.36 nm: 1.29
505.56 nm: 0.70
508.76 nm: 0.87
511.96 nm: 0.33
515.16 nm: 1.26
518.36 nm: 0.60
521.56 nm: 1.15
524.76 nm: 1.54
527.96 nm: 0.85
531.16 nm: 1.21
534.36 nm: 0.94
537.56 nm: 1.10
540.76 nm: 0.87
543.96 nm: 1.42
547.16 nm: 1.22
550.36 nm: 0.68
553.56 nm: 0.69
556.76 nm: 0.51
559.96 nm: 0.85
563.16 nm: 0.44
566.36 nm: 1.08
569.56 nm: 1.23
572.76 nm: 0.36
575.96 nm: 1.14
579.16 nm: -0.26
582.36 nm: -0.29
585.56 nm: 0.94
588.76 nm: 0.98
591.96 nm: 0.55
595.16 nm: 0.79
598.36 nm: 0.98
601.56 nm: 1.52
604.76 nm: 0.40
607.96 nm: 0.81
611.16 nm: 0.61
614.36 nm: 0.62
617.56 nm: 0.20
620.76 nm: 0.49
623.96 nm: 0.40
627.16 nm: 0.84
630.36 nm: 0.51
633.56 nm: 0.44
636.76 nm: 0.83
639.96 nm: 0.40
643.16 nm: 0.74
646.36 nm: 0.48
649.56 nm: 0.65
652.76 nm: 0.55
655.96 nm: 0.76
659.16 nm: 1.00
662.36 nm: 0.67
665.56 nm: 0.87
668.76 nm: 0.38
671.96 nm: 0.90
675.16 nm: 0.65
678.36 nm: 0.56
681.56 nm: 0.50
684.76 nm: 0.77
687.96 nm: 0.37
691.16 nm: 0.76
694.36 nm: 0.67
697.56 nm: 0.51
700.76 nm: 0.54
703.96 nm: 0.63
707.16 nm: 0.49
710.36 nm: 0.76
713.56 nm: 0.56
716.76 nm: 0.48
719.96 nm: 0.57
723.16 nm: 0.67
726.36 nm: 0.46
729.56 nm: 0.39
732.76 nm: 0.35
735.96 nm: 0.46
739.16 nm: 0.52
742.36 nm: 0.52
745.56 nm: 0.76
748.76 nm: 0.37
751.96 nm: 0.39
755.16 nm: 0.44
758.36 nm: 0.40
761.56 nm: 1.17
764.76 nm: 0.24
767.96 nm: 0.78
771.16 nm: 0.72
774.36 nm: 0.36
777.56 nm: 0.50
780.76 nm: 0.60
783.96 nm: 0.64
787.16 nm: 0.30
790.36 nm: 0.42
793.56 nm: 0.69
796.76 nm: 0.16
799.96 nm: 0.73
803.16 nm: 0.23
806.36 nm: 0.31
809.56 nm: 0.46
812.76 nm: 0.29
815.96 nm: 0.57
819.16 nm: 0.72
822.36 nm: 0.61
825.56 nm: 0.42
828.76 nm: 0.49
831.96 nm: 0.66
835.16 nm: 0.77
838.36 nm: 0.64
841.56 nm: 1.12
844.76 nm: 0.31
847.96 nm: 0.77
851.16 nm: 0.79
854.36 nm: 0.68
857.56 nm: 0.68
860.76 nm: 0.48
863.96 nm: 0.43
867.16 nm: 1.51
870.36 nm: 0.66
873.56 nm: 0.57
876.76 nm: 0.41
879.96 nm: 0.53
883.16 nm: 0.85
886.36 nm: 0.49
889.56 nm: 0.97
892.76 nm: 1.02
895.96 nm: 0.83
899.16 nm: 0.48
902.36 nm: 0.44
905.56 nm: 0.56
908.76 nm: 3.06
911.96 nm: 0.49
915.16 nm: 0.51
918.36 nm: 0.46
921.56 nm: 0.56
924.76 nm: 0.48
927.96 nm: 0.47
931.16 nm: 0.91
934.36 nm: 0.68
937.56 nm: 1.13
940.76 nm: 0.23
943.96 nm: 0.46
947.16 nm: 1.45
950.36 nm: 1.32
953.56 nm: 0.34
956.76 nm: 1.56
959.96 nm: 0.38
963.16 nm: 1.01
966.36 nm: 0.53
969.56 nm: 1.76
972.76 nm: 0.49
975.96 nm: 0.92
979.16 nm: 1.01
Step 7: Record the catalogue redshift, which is 1.44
